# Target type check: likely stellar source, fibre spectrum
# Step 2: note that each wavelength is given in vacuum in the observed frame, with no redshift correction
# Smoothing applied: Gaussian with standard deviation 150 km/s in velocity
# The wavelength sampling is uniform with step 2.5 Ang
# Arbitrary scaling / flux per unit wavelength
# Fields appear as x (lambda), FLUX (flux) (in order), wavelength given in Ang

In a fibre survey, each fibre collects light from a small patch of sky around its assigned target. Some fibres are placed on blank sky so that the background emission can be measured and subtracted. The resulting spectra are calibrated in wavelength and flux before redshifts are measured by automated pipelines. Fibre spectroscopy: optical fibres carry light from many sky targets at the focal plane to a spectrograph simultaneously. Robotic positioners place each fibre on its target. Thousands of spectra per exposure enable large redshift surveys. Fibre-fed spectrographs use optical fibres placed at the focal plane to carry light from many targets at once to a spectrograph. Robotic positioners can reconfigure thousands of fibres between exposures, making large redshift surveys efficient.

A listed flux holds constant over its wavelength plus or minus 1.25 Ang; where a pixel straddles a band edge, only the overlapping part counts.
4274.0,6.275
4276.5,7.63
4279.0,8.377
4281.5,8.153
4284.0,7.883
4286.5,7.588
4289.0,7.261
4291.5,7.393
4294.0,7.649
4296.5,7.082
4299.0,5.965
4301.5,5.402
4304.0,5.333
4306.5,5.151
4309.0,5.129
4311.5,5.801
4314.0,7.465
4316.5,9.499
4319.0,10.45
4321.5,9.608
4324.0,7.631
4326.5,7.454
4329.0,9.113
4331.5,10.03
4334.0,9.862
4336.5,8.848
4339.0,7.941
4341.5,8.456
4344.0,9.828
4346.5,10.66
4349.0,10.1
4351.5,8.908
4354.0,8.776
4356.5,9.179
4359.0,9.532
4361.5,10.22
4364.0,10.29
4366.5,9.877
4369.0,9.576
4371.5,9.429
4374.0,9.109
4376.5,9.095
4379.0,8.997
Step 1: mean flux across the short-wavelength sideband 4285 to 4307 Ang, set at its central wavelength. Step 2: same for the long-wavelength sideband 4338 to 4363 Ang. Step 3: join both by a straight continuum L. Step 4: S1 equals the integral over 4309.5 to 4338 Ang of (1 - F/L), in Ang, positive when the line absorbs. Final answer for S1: -2.04 Ang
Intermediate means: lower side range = 6.6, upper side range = 9.38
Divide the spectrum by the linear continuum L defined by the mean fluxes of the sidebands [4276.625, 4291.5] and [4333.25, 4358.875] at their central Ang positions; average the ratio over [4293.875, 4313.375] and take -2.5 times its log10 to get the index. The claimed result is 0.37 mag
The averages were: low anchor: 7.8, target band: 5.89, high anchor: 9.26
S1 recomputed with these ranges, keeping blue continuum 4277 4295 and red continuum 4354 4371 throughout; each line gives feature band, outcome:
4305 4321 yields 2.2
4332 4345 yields 0.1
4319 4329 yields 0.1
